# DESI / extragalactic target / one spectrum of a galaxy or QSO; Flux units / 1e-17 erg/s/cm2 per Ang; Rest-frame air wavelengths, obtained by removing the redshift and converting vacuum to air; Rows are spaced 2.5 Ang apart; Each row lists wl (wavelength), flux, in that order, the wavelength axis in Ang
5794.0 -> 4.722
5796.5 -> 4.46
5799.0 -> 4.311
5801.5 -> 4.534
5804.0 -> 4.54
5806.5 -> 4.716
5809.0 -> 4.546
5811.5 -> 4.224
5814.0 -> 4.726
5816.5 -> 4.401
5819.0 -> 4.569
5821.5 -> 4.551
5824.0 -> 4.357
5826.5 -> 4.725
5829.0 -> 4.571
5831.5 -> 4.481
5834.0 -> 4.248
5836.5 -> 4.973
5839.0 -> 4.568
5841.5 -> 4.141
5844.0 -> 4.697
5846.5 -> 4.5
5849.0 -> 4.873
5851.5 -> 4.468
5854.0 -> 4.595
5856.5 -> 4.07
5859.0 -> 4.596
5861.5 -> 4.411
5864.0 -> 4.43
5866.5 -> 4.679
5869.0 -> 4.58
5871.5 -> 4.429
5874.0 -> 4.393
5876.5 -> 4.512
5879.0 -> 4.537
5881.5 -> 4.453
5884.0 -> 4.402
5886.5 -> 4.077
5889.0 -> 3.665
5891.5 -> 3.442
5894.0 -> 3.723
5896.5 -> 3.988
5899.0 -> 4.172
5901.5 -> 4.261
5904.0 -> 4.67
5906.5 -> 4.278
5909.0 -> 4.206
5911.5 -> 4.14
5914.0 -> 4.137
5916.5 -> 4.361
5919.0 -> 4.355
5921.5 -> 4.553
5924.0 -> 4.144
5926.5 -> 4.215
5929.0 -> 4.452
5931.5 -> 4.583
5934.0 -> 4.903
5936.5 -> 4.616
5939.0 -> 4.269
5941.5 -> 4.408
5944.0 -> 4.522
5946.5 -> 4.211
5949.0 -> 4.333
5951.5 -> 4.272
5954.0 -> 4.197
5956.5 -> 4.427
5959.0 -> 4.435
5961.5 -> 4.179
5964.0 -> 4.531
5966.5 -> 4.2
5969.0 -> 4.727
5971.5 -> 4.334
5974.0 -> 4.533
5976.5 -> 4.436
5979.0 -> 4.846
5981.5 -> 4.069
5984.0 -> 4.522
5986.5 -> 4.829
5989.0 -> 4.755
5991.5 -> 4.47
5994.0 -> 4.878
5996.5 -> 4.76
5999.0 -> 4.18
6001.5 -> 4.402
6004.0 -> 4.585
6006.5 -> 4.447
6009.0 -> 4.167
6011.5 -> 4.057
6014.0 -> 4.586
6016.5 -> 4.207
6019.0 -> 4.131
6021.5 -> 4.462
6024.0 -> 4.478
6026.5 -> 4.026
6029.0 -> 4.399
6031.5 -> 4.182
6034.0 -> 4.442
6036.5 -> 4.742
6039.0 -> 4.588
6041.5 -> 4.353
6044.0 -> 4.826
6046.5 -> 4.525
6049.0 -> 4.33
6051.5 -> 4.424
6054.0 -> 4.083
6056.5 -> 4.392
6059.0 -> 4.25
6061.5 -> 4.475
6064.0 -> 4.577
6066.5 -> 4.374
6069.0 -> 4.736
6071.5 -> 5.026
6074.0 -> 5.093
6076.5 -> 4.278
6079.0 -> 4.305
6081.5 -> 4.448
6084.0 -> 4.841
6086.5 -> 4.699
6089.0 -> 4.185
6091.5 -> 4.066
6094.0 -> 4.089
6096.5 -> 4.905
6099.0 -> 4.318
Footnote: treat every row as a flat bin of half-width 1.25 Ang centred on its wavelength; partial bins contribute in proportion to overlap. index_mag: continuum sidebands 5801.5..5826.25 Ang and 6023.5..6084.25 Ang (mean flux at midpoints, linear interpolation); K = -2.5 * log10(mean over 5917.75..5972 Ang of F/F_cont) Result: 0.02 mag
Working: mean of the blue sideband 4.52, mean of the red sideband 4.48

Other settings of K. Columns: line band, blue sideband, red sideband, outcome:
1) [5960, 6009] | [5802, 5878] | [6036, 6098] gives 0.00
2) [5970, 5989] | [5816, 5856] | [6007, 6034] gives -0.05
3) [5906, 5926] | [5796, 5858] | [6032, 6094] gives 0.06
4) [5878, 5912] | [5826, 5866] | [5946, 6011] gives 0.09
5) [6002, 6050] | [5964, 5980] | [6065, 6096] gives 0.03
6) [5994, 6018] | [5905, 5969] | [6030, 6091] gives 0.01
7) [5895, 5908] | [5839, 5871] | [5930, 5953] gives 0.05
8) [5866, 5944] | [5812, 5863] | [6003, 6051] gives 0.04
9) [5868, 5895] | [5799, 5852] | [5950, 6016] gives 0.08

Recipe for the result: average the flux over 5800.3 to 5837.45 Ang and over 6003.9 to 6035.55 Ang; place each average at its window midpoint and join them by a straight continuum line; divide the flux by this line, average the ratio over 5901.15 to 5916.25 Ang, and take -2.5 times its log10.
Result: 0.04 mag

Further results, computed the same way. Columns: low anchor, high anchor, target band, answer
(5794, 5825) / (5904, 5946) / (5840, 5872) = -0.01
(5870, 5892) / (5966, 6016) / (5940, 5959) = 0.01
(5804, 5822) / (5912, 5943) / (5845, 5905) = 0.03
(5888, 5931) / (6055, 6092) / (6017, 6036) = 0.03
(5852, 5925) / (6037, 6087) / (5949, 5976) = 0.00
